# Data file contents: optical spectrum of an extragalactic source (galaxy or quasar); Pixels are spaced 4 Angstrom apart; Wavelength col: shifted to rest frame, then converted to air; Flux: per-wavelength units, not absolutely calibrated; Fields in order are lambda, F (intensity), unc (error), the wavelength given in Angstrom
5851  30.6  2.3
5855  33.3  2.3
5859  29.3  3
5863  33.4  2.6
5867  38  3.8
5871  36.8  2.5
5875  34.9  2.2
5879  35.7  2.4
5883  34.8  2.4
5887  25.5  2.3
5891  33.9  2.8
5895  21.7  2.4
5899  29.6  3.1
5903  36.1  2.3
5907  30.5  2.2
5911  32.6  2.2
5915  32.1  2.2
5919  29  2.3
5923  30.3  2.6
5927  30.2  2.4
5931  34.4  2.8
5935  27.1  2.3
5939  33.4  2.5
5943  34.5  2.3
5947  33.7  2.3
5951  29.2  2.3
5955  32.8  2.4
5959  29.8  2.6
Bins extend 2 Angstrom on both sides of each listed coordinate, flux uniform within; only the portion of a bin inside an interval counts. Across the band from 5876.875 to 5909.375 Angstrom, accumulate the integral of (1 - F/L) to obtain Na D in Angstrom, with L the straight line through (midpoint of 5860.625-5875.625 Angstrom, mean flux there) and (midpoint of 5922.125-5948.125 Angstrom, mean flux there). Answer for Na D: 3.12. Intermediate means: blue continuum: 35.7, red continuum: 32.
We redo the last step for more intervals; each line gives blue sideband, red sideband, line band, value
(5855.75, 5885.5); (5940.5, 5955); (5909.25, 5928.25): 1.4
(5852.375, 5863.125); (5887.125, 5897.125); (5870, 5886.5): -3.1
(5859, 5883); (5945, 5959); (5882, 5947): 4.3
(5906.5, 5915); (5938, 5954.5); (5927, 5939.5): 0.5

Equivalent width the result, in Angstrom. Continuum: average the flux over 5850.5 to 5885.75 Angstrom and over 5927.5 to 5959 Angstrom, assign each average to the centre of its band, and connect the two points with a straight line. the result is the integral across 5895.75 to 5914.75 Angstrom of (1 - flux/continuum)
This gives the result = 0.86 Angstrom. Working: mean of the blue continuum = 34.1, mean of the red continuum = 31.9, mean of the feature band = 31.5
